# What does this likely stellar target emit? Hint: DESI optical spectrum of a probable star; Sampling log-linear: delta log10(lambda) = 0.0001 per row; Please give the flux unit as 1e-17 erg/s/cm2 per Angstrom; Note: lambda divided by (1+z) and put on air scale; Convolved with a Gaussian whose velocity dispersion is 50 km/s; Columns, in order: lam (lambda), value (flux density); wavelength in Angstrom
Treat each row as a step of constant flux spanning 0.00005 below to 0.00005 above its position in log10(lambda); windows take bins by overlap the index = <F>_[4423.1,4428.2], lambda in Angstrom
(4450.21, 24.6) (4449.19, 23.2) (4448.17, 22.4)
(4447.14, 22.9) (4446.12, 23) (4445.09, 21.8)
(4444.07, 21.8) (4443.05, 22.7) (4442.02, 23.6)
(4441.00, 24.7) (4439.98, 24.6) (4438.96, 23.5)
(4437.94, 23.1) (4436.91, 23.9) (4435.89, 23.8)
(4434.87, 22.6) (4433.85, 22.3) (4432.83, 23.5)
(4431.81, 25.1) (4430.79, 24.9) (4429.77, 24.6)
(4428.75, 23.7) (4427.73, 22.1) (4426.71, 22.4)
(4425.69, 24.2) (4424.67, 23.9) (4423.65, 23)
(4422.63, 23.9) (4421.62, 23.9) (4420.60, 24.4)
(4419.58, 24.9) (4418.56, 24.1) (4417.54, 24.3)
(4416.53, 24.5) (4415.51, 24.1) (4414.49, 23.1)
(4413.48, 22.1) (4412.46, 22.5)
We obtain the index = 23.1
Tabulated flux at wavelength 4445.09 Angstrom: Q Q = 21.8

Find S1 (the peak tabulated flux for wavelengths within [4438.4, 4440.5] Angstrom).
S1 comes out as 24.6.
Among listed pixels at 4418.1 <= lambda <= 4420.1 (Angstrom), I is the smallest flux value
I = 24.1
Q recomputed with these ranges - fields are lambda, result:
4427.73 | 22.1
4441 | 24.7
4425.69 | 24.2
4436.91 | 23.9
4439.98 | 24.6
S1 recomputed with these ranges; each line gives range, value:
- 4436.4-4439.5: 23.9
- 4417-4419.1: 24.3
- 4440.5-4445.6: 24.7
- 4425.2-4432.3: 25.1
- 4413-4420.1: 24.9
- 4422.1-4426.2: 24.2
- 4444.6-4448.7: 23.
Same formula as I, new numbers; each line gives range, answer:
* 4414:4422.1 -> 23.1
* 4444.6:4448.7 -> 21.8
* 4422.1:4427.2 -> 22.4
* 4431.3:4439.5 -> 22.3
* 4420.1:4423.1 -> 23.9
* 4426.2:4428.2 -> 22.1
